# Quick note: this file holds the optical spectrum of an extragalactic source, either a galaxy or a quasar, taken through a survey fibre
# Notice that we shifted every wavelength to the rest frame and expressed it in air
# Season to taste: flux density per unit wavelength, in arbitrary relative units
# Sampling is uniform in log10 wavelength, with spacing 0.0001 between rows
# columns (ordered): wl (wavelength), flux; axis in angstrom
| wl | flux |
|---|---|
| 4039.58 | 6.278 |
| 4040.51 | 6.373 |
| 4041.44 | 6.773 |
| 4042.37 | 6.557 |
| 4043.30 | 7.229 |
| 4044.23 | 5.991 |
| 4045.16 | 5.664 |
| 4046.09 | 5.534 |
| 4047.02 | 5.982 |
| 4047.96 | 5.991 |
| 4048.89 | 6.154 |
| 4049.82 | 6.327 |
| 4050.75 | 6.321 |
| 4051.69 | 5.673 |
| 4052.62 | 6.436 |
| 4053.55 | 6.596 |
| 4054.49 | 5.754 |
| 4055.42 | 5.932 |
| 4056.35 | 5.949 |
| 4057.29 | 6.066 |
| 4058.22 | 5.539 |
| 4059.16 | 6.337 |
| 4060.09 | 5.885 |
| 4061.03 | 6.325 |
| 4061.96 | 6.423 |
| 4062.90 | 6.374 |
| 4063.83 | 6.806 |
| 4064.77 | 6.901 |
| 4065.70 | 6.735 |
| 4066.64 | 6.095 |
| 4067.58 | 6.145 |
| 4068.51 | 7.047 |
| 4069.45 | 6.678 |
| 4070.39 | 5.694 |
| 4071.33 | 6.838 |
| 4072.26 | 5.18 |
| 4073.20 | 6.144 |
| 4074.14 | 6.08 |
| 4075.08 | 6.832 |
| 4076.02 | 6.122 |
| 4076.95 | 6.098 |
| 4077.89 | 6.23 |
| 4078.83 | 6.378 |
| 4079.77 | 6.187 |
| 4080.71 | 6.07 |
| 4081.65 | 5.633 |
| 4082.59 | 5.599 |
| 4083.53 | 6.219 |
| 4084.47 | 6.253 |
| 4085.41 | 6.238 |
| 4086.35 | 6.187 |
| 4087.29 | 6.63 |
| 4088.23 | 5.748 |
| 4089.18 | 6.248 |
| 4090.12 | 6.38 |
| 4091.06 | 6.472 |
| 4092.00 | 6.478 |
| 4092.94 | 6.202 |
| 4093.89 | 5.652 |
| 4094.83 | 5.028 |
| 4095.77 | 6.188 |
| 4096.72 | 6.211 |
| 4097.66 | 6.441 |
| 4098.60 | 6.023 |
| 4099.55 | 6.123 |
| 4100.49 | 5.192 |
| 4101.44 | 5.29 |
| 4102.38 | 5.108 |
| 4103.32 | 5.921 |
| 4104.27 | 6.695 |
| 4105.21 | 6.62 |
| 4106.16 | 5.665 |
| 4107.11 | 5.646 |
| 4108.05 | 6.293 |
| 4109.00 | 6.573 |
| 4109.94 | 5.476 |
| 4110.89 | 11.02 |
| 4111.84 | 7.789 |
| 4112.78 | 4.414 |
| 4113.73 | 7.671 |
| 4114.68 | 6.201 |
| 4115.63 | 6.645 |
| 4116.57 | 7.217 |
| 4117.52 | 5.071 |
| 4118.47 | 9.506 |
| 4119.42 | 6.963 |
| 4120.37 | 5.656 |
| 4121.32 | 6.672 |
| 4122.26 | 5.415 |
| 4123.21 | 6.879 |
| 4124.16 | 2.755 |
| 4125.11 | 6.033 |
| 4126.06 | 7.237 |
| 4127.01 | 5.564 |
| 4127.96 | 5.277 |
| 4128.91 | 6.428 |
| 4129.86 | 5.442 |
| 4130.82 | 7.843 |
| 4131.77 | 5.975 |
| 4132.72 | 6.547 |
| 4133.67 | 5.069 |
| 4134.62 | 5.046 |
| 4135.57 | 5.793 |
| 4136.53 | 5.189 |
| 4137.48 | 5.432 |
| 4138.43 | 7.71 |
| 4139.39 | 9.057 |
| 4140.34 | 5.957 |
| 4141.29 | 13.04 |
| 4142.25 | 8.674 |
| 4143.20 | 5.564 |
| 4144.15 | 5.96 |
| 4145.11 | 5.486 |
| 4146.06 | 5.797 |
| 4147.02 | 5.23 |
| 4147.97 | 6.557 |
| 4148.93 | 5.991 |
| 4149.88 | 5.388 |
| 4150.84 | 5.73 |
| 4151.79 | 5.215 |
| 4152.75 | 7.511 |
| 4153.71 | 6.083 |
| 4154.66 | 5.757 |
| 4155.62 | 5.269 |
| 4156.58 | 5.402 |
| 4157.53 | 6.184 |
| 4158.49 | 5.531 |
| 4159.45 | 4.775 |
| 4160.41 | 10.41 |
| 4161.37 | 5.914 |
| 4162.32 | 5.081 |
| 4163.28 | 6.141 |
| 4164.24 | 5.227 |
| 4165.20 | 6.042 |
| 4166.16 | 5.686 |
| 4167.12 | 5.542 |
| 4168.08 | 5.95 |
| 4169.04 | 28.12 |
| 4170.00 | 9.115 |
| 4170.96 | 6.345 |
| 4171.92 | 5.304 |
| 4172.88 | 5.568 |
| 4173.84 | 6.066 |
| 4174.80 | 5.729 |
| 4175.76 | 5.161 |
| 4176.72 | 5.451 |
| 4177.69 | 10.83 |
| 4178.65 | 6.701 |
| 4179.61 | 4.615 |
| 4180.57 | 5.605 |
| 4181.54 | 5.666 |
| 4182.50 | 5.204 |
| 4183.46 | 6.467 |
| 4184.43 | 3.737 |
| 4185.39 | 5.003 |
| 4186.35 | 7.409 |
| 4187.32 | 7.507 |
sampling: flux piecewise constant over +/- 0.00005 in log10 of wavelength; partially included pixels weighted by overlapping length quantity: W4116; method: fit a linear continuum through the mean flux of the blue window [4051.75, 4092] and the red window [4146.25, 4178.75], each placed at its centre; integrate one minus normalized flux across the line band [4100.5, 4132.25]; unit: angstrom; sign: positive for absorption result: 0.9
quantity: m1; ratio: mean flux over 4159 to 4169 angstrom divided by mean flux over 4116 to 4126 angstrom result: 1.12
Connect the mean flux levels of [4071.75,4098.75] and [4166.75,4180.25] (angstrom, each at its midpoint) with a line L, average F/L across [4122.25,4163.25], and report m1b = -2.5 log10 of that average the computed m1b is 0.17 mag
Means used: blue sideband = 6.11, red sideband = 7.89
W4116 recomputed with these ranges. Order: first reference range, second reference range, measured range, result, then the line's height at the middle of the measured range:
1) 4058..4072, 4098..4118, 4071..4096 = 0.9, 6.36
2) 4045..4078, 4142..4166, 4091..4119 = -1.2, 6.11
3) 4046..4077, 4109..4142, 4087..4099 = 0.5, 6.41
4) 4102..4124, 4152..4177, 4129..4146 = 0.1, 6.7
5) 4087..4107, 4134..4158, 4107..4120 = -1.7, 6.12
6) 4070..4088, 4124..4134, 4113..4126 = -0.8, 5.98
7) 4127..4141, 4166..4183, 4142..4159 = 2.0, 6.73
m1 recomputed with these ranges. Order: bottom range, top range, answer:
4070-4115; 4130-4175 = 1.09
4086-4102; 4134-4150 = 1.10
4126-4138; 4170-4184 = 1.05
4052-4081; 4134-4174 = 1.09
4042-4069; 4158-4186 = 1.09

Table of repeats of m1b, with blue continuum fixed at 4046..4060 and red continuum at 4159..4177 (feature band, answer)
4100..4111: 0.08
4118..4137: 0.13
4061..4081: -0.02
